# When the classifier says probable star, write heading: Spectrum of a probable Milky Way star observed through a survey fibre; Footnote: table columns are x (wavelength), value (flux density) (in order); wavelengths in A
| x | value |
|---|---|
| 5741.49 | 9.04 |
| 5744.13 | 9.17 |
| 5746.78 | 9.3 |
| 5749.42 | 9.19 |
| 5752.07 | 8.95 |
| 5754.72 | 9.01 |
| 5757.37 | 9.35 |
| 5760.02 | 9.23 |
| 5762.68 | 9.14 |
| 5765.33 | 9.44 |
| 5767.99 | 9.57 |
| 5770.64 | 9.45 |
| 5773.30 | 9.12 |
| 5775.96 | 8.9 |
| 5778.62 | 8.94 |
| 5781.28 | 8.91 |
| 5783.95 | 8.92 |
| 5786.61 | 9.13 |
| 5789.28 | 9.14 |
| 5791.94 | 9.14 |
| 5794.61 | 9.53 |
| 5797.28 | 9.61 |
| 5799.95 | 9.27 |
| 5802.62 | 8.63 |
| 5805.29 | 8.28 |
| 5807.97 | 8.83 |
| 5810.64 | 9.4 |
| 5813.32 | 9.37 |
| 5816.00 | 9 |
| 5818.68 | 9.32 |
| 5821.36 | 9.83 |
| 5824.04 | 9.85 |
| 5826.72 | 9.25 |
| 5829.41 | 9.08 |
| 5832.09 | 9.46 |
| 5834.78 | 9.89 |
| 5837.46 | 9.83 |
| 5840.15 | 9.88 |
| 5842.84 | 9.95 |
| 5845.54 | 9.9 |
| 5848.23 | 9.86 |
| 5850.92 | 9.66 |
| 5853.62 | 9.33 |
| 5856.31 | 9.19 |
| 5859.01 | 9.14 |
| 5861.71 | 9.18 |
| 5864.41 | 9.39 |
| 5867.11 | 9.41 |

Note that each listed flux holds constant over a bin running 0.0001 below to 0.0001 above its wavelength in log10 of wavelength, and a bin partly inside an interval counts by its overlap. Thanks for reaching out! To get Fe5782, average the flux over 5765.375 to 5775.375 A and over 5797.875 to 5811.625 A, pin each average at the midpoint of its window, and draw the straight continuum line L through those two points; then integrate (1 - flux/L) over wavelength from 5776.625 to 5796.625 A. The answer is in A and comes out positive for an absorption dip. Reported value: 0.06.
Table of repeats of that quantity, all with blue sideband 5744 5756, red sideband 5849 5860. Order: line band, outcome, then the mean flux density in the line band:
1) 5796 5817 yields 0.5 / 9.05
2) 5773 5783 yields 0.3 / 8.95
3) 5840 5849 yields -0.5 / 9.9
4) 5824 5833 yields 0.0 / 9.35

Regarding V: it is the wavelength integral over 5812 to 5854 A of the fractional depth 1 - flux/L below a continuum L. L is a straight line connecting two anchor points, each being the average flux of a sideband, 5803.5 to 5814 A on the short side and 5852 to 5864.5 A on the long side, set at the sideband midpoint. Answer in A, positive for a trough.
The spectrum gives -2.4 A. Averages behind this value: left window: 8.93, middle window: 9.6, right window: 9.24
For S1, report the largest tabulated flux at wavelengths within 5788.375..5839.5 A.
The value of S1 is 9.89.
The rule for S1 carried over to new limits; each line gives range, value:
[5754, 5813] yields 9.61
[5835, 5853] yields 9.95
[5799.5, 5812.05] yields 9.4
